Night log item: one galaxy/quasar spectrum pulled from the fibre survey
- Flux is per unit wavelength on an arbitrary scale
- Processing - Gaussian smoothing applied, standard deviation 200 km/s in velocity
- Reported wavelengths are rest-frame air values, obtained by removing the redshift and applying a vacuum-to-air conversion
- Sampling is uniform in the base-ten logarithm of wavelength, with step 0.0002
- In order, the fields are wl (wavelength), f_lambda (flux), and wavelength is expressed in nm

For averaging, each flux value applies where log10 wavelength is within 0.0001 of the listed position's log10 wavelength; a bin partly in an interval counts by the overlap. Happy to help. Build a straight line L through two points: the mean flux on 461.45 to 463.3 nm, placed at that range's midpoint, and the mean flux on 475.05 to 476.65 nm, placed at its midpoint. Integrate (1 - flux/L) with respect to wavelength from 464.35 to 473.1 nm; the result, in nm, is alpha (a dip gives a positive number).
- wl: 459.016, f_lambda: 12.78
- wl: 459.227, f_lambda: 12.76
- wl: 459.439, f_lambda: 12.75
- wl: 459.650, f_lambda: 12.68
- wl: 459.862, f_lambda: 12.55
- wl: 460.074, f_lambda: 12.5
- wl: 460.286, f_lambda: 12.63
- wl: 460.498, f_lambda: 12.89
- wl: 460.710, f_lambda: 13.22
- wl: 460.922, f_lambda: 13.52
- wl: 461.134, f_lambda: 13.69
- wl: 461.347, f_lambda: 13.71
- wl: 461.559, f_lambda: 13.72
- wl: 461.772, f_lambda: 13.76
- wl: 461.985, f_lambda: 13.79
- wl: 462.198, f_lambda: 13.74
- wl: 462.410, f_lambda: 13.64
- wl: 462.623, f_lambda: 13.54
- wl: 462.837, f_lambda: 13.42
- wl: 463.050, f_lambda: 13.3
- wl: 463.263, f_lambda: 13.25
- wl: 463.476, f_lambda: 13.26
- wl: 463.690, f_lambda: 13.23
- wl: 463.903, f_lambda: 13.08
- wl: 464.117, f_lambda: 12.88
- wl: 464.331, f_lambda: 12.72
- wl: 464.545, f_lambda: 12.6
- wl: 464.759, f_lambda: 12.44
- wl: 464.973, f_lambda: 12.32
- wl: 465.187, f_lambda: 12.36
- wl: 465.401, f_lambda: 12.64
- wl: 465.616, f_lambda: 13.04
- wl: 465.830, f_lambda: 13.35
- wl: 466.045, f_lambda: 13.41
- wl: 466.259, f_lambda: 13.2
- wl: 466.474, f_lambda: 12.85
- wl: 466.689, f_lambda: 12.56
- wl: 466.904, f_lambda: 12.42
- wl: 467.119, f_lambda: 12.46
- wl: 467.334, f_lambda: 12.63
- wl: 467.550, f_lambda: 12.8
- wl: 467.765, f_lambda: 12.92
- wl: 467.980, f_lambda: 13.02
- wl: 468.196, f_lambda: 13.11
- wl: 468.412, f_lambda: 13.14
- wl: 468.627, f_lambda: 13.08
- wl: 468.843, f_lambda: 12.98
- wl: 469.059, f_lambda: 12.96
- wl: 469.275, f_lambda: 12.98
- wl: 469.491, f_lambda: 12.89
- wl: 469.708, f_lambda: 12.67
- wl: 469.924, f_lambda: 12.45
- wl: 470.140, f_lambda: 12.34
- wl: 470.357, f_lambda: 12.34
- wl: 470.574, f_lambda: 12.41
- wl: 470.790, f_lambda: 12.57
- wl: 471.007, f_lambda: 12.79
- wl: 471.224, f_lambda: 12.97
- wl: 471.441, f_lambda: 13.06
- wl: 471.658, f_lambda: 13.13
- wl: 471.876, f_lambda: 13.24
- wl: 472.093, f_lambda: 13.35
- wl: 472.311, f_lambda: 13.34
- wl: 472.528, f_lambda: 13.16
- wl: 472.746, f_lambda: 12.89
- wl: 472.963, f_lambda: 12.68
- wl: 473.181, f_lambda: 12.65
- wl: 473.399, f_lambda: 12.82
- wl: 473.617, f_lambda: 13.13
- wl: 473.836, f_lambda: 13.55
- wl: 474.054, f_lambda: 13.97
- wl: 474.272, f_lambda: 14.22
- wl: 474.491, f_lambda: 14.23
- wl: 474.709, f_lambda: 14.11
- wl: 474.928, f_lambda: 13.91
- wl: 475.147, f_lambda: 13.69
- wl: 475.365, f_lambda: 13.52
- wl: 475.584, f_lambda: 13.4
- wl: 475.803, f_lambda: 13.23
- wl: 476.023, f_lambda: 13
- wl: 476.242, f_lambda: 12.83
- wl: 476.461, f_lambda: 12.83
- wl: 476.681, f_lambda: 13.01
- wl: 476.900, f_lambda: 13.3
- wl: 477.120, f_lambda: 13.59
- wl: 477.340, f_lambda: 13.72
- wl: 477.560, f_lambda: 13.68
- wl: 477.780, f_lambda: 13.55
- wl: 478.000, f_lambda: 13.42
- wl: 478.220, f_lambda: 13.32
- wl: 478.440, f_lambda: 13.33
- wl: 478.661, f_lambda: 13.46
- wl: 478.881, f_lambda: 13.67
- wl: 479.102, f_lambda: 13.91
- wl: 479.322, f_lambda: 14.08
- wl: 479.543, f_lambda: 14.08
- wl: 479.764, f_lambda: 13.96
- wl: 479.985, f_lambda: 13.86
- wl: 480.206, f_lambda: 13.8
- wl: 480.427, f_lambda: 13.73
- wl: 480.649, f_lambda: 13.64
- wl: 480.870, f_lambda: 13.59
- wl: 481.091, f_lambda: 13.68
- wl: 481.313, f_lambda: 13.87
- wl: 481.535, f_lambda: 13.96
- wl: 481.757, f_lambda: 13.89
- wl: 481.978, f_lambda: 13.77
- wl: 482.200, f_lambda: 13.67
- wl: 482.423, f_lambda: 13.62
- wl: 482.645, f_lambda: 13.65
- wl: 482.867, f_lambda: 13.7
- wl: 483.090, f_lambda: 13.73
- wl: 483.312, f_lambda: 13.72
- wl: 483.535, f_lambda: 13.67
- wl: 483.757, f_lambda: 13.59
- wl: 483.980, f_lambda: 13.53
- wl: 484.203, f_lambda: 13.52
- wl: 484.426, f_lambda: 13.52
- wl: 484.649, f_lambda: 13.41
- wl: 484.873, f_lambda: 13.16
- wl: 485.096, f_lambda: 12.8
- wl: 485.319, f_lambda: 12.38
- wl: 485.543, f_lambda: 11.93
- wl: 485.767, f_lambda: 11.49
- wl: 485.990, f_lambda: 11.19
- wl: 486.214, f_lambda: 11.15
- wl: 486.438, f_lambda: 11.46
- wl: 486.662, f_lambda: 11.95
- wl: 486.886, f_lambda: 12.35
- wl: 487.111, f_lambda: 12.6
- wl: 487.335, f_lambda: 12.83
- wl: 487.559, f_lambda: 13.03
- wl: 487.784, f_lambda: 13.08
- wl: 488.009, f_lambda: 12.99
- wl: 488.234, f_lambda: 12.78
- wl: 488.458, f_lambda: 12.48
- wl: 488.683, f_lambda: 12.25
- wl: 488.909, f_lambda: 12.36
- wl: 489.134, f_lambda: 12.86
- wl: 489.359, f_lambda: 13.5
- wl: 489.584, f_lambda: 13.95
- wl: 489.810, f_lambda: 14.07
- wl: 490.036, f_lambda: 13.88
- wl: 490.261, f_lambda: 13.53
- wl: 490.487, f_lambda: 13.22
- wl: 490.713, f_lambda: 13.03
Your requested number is 0.37 nm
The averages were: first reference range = 13.6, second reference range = 13.2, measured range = 12.8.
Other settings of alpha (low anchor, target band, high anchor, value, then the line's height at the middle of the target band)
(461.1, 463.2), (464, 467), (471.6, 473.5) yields 0.15 nm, 13.4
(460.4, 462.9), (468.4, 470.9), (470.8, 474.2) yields 0.10 nm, 13.2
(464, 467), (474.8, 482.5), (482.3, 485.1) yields -0.15 nm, 13.3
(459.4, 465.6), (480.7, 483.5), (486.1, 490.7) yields -0.18 nm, 12.9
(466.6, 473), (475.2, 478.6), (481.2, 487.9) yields -0.11 nm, 12.9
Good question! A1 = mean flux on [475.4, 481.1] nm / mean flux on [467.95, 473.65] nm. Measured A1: 1.05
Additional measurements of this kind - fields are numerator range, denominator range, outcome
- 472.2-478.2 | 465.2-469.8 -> 1.04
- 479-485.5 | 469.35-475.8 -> 1.04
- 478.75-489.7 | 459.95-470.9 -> 1.01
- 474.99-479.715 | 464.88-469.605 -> 1.05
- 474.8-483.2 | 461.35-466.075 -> 1.03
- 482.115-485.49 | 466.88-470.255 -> 1.05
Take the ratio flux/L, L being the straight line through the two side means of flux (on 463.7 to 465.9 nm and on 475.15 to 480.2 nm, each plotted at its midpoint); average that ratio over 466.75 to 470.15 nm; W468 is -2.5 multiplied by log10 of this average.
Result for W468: 0.01 mag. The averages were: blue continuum 12.8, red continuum 13.5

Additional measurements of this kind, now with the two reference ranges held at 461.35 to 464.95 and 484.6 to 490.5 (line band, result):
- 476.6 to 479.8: -0.06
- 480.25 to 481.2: -0.07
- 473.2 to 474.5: -0.04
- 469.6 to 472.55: 0.02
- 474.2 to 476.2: -0.06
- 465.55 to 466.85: 0.01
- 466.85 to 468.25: 0.03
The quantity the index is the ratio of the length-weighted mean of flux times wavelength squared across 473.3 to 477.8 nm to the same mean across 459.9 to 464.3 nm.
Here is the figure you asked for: 1.1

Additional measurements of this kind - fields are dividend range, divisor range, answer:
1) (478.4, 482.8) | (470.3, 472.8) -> 1.10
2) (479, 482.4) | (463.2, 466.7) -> 1.15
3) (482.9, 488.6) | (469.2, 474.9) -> 1.03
